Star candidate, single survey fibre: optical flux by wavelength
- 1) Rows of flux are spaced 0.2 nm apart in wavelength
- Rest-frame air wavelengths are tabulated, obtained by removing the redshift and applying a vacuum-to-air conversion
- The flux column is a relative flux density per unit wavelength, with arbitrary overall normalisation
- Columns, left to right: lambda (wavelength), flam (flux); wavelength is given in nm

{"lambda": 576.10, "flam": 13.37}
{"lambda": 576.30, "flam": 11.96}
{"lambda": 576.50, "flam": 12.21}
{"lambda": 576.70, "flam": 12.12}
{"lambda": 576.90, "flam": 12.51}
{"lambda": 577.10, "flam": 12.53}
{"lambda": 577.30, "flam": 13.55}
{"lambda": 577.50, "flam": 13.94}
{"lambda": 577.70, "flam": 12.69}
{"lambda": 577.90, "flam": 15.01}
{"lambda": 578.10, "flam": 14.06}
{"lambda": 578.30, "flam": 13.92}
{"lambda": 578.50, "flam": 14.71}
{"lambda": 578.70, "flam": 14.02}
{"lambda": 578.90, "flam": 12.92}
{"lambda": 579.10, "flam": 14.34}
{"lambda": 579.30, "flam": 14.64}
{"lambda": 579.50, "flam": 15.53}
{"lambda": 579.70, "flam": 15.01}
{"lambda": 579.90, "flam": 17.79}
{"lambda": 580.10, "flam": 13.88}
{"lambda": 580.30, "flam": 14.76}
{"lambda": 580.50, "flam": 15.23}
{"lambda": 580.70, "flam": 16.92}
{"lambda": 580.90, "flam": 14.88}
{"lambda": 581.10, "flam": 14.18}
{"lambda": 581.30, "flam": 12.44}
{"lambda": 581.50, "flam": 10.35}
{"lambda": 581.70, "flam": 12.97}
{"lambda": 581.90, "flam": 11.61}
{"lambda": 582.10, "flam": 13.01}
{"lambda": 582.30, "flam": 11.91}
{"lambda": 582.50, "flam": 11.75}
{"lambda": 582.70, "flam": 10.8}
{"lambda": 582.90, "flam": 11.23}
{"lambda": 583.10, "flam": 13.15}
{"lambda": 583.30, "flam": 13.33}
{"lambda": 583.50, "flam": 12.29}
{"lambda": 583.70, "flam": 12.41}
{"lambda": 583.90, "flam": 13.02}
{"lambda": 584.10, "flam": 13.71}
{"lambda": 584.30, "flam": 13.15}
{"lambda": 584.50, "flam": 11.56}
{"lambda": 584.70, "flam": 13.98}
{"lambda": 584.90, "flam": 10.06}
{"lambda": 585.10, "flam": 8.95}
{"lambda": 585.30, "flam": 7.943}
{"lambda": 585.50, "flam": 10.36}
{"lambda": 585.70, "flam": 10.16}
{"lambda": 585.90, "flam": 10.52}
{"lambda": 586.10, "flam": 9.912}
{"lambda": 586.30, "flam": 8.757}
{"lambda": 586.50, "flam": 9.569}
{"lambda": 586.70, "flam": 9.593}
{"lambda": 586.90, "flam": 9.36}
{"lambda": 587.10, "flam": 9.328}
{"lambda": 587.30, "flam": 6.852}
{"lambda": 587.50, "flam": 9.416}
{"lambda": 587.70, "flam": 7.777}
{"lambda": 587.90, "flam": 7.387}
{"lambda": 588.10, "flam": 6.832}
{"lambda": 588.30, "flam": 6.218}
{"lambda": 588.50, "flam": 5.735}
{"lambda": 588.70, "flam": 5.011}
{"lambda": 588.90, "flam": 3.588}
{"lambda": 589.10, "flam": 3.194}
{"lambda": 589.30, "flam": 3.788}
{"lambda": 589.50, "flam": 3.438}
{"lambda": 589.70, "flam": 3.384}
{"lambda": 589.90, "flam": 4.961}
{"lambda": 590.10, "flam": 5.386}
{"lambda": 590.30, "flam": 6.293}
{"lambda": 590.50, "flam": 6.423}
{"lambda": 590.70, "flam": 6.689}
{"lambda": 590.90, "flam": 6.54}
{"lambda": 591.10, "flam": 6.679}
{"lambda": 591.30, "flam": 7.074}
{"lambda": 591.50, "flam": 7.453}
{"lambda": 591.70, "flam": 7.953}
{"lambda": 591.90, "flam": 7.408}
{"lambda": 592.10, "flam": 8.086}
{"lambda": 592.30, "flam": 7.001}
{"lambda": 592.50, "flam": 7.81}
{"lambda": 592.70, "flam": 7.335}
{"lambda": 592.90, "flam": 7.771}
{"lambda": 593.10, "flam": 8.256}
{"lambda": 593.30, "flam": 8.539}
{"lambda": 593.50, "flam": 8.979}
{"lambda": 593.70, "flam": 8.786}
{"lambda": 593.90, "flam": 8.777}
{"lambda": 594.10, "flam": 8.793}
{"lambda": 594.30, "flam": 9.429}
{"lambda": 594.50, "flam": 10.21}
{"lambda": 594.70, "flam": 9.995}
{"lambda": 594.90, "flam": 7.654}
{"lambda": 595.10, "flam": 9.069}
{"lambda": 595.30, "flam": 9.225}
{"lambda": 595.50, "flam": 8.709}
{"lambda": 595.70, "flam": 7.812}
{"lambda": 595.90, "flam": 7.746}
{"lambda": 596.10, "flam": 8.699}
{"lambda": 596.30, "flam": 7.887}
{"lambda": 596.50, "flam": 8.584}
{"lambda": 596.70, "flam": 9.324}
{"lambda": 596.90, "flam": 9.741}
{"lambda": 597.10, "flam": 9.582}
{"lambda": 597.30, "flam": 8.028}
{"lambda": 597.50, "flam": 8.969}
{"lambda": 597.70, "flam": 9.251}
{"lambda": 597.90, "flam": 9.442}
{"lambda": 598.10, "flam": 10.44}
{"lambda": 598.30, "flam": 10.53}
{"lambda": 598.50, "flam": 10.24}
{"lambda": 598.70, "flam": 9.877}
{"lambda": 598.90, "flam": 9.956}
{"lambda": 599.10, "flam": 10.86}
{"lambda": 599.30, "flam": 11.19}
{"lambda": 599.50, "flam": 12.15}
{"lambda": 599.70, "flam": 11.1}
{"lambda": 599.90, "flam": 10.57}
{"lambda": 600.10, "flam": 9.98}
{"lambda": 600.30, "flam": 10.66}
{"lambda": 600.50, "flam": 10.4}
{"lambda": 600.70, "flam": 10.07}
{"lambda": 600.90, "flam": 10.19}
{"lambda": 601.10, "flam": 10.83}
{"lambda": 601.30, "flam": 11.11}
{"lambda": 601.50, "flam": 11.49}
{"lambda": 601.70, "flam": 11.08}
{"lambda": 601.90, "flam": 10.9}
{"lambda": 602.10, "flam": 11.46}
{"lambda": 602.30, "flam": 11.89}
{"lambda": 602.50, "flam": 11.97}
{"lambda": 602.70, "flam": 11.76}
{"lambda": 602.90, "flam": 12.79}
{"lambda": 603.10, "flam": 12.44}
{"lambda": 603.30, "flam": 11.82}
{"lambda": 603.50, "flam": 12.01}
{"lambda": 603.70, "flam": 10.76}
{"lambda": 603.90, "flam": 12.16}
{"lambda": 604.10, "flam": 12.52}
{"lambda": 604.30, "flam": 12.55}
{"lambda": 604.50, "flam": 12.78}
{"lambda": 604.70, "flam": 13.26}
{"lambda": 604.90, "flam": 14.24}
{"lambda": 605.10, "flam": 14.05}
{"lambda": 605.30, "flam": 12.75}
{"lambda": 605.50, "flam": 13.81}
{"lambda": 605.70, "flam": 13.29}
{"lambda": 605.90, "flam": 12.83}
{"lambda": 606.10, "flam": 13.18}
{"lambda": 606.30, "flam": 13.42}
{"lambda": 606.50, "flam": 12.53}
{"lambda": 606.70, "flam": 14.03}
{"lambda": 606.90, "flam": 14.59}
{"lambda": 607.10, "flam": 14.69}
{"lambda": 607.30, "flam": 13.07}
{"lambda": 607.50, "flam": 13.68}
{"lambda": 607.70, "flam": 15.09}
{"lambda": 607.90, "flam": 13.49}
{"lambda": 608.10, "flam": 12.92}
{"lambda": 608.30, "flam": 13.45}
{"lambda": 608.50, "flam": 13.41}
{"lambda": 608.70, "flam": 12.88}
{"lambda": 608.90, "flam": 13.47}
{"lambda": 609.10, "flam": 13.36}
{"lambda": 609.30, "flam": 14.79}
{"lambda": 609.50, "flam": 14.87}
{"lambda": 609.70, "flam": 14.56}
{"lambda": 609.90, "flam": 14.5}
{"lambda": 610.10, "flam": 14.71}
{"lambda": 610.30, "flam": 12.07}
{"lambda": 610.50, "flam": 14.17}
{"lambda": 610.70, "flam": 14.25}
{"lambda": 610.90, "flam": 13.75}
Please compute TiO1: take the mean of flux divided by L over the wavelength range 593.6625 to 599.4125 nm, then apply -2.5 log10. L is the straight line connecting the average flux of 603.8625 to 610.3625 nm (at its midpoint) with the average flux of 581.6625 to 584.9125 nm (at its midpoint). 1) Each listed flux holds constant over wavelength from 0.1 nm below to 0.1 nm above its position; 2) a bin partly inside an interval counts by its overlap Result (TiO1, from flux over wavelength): 0.370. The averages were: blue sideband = 12.4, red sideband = 13.6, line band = 9.28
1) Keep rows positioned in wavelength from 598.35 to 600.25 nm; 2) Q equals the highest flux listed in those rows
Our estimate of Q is 12.15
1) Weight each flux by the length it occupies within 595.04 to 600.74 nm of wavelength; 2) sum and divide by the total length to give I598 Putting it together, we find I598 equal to 9.66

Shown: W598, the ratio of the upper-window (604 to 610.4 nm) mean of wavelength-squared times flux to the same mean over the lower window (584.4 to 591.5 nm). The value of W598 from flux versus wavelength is 1.93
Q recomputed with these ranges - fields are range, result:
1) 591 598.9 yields 10.53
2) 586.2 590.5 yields 9.593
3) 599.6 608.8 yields 15.09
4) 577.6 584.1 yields 17.79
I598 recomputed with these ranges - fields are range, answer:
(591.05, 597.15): 8.4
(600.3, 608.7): 12.5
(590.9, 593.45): 7.6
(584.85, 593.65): 7.35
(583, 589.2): 9.46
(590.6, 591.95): 7.1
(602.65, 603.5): 12.2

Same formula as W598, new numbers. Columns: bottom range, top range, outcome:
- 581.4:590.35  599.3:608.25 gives 1.42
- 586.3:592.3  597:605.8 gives 1.77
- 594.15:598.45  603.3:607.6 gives 1.49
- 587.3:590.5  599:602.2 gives 2.03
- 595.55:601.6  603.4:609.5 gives 1.38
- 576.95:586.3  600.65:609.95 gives 1.08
